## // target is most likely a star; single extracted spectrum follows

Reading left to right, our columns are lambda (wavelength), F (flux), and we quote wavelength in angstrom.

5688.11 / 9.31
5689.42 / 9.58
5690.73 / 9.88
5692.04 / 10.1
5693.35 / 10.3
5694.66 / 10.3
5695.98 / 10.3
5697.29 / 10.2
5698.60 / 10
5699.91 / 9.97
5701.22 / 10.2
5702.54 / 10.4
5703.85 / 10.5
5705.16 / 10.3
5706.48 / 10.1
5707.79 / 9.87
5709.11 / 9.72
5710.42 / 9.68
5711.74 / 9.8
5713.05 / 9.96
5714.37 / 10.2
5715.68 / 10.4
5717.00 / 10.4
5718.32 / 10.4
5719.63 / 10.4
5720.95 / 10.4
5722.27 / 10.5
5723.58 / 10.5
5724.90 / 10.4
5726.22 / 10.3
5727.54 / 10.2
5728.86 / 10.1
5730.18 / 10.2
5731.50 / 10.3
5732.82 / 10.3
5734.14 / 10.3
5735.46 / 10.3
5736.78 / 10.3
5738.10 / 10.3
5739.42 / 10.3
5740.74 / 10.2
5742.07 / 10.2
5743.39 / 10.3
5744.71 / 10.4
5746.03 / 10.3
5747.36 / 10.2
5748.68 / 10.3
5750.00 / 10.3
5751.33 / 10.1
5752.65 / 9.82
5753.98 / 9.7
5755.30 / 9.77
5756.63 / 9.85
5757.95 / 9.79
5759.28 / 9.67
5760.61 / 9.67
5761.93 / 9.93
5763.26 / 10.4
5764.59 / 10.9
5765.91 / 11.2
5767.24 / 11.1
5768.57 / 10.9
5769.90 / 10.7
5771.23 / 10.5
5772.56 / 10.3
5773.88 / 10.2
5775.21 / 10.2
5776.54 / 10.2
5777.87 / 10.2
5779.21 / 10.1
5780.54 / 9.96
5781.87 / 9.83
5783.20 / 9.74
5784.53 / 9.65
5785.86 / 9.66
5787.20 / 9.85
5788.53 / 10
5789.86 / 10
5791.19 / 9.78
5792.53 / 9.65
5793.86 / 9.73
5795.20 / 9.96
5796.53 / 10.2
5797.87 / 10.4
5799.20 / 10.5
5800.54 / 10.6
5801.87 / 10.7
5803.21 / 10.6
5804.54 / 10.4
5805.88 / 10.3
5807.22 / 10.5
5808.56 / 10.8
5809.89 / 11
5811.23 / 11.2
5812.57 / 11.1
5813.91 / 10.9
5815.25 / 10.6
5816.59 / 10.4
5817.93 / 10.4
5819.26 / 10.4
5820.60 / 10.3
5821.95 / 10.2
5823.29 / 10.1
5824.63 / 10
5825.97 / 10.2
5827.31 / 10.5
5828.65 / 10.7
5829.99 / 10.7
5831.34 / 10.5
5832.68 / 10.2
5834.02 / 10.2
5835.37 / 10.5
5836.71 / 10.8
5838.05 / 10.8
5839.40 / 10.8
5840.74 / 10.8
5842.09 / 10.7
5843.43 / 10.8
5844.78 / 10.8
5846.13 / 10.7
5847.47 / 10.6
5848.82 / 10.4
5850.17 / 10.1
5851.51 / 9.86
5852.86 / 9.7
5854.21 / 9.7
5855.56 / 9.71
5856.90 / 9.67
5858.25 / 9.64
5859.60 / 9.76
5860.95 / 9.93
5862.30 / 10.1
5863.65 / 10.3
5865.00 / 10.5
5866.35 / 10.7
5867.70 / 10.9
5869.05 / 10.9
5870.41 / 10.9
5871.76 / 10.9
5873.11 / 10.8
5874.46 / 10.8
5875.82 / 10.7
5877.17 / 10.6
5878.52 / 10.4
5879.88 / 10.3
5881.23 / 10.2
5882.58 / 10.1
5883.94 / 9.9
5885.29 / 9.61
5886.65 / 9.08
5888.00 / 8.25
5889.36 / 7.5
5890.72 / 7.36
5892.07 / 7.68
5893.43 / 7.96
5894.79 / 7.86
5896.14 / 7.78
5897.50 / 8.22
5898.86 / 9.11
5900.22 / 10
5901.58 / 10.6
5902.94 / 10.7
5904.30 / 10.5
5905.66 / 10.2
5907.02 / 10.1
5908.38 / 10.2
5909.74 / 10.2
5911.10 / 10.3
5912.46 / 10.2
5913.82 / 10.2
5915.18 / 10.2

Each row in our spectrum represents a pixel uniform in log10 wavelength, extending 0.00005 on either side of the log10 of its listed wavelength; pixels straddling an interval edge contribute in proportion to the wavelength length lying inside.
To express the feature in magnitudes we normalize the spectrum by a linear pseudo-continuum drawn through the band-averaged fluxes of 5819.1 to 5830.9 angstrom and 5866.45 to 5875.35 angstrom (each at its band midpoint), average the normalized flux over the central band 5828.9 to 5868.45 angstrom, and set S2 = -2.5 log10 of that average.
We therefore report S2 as 0.03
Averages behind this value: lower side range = 10.3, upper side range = 10.8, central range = 10.3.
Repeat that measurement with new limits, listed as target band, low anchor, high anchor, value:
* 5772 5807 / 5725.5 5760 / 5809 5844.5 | 0.03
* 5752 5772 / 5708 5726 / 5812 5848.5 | 0.01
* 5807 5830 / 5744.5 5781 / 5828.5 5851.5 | -0.01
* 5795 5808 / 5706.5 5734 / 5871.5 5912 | -0.06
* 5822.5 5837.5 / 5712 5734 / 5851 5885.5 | -0.01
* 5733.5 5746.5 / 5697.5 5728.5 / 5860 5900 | -0.02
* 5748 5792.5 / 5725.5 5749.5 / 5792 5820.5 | 0.03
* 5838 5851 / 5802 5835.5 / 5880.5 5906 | -0.06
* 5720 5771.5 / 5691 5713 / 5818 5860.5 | -0.01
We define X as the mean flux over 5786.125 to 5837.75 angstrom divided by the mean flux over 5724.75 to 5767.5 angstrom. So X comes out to 1.0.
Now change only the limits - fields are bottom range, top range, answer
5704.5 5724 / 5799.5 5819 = 1.05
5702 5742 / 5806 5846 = 1.03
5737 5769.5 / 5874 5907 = 0.92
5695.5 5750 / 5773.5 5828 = 1.00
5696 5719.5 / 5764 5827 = 1.02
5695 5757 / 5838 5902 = 0.97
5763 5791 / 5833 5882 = 1.02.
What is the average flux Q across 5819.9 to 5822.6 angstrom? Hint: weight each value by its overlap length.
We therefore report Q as 10.2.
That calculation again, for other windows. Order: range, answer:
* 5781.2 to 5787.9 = 9.75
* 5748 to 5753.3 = 10.1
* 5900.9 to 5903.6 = 10.6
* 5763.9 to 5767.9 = 11.1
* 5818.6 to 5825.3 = 10.2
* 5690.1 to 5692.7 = 10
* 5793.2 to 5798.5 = 10.1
